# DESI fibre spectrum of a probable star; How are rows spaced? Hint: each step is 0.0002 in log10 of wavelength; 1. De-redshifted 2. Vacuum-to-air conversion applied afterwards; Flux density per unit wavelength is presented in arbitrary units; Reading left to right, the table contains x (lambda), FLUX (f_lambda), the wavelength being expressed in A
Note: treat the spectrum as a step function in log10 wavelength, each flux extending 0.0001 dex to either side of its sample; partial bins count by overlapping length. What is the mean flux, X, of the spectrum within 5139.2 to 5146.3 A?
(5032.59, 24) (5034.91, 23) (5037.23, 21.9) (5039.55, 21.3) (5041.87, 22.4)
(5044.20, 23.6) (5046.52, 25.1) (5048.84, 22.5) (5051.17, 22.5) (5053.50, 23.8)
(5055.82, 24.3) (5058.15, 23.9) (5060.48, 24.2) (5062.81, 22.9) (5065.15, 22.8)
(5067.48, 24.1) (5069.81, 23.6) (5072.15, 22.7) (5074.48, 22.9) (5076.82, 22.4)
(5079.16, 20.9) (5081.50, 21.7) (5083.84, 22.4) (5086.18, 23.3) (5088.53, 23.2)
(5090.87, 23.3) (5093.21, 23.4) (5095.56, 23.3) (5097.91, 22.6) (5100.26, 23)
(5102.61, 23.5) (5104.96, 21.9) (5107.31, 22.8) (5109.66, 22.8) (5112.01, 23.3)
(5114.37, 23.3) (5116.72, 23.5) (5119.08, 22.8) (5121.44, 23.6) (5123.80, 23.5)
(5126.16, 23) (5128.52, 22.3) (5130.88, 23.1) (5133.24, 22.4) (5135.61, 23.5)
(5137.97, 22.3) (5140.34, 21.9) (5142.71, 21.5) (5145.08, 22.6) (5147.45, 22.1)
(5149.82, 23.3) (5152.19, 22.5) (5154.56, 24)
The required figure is 22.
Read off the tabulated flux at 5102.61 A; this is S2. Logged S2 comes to 23.5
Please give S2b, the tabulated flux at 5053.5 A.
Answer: 23.8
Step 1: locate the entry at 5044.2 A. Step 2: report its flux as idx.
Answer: 23.6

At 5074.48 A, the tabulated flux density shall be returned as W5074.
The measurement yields 22.9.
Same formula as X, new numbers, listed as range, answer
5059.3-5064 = 23.5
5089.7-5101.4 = 23.1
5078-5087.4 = 22.1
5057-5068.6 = 23.6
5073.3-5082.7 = 22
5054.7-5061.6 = 24.1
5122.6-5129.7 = 22.9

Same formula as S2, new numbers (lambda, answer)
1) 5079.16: 20.9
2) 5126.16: 23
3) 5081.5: 21.7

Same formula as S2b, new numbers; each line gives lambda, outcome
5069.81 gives 23.6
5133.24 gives 22.4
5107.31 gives 22.8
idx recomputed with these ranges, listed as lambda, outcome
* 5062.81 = 22.9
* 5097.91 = 22.6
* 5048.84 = 22.5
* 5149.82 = 23.3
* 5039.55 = 21.3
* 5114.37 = 23.3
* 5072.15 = 22.7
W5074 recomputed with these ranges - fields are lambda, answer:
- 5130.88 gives 23.1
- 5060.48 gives 24.2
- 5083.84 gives 22.4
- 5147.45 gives 22.1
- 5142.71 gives 21.5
